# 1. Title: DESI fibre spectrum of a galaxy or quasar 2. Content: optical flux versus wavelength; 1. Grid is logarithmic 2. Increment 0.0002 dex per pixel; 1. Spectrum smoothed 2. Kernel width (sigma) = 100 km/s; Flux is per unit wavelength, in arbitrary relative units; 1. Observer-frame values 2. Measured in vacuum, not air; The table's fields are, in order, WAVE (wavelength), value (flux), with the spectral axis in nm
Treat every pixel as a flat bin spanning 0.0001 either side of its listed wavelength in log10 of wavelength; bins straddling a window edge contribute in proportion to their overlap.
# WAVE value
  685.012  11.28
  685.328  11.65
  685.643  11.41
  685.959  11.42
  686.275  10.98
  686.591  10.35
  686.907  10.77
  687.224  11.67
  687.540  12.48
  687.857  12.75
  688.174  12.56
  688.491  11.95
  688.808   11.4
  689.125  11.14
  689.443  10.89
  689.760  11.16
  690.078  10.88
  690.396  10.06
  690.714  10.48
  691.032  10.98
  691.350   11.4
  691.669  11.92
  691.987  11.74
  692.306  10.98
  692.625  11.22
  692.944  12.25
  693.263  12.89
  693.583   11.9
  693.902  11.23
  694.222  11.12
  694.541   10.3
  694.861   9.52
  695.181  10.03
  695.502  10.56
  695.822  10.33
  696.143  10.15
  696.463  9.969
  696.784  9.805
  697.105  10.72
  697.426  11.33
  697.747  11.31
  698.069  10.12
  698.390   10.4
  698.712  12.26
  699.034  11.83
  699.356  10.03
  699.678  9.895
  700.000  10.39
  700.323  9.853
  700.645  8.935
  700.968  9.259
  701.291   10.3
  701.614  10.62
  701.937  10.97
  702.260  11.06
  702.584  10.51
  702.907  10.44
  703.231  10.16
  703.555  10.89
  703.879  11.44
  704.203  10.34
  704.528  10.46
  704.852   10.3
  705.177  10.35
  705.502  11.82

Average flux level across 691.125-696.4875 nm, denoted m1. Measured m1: 11.1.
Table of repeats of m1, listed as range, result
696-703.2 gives 10.5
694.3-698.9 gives 10.5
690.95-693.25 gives 11.6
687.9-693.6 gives 11.4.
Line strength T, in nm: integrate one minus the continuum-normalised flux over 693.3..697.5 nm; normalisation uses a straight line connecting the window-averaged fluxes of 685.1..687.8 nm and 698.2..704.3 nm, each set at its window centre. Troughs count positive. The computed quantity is 0.10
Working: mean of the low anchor 11.4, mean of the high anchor 10.5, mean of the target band 10.6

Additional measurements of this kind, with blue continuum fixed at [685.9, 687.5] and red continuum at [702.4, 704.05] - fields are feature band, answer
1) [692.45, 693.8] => -0.13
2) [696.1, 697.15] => 0.07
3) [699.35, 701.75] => 0.19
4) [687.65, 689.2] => -0.13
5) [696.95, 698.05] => -0.02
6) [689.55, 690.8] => 0.04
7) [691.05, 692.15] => -0.06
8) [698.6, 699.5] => -0.05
